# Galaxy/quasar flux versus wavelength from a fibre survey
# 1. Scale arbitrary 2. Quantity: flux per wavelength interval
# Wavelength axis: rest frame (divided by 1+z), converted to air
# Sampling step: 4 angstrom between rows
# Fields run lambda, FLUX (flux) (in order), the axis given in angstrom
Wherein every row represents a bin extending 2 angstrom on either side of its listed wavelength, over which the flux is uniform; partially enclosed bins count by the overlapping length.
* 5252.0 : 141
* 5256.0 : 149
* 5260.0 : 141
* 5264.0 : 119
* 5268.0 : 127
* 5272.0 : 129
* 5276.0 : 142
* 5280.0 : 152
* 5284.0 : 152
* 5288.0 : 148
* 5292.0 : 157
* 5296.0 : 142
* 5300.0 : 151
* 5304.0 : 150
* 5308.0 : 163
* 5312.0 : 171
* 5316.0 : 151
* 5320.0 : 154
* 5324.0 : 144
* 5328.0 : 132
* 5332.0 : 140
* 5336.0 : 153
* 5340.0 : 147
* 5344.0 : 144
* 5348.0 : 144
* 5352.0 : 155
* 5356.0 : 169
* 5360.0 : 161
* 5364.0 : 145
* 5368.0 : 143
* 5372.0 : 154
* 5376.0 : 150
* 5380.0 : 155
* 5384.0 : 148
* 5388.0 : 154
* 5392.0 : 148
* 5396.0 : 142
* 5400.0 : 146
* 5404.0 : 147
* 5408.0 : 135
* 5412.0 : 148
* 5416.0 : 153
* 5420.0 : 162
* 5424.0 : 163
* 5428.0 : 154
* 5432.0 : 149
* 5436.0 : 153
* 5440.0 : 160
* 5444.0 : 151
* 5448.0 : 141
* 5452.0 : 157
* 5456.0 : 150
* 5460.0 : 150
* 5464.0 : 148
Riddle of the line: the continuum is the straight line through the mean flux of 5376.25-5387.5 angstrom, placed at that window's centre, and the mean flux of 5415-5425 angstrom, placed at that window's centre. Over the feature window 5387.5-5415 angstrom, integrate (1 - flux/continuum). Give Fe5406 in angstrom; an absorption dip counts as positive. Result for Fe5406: 1.8 angstrom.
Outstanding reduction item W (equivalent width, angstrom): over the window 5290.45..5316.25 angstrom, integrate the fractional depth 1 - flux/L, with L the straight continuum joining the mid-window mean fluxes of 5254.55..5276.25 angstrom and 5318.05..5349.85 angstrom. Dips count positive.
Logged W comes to -2.9 angstrom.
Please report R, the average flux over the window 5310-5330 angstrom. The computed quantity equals 150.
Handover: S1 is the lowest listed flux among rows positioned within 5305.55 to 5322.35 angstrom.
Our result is 151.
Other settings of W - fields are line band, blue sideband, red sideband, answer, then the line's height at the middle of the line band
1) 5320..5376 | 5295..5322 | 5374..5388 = 1.6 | 153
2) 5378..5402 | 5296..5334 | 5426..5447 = 0.5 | 152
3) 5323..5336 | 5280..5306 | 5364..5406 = 0.8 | 150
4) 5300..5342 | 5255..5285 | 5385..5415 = -2.8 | 141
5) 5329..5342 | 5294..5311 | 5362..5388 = 0.5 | 151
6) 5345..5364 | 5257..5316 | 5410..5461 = -0.7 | 149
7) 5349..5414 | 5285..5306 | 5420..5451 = 1.0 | 152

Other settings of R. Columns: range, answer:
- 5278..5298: 150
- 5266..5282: 138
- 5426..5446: 153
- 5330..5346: 146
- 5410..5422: 154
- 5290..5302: 150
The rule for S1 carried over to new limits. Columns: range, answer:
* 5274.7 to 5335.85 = 132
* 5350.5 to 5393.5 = 143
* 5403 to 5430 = 135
